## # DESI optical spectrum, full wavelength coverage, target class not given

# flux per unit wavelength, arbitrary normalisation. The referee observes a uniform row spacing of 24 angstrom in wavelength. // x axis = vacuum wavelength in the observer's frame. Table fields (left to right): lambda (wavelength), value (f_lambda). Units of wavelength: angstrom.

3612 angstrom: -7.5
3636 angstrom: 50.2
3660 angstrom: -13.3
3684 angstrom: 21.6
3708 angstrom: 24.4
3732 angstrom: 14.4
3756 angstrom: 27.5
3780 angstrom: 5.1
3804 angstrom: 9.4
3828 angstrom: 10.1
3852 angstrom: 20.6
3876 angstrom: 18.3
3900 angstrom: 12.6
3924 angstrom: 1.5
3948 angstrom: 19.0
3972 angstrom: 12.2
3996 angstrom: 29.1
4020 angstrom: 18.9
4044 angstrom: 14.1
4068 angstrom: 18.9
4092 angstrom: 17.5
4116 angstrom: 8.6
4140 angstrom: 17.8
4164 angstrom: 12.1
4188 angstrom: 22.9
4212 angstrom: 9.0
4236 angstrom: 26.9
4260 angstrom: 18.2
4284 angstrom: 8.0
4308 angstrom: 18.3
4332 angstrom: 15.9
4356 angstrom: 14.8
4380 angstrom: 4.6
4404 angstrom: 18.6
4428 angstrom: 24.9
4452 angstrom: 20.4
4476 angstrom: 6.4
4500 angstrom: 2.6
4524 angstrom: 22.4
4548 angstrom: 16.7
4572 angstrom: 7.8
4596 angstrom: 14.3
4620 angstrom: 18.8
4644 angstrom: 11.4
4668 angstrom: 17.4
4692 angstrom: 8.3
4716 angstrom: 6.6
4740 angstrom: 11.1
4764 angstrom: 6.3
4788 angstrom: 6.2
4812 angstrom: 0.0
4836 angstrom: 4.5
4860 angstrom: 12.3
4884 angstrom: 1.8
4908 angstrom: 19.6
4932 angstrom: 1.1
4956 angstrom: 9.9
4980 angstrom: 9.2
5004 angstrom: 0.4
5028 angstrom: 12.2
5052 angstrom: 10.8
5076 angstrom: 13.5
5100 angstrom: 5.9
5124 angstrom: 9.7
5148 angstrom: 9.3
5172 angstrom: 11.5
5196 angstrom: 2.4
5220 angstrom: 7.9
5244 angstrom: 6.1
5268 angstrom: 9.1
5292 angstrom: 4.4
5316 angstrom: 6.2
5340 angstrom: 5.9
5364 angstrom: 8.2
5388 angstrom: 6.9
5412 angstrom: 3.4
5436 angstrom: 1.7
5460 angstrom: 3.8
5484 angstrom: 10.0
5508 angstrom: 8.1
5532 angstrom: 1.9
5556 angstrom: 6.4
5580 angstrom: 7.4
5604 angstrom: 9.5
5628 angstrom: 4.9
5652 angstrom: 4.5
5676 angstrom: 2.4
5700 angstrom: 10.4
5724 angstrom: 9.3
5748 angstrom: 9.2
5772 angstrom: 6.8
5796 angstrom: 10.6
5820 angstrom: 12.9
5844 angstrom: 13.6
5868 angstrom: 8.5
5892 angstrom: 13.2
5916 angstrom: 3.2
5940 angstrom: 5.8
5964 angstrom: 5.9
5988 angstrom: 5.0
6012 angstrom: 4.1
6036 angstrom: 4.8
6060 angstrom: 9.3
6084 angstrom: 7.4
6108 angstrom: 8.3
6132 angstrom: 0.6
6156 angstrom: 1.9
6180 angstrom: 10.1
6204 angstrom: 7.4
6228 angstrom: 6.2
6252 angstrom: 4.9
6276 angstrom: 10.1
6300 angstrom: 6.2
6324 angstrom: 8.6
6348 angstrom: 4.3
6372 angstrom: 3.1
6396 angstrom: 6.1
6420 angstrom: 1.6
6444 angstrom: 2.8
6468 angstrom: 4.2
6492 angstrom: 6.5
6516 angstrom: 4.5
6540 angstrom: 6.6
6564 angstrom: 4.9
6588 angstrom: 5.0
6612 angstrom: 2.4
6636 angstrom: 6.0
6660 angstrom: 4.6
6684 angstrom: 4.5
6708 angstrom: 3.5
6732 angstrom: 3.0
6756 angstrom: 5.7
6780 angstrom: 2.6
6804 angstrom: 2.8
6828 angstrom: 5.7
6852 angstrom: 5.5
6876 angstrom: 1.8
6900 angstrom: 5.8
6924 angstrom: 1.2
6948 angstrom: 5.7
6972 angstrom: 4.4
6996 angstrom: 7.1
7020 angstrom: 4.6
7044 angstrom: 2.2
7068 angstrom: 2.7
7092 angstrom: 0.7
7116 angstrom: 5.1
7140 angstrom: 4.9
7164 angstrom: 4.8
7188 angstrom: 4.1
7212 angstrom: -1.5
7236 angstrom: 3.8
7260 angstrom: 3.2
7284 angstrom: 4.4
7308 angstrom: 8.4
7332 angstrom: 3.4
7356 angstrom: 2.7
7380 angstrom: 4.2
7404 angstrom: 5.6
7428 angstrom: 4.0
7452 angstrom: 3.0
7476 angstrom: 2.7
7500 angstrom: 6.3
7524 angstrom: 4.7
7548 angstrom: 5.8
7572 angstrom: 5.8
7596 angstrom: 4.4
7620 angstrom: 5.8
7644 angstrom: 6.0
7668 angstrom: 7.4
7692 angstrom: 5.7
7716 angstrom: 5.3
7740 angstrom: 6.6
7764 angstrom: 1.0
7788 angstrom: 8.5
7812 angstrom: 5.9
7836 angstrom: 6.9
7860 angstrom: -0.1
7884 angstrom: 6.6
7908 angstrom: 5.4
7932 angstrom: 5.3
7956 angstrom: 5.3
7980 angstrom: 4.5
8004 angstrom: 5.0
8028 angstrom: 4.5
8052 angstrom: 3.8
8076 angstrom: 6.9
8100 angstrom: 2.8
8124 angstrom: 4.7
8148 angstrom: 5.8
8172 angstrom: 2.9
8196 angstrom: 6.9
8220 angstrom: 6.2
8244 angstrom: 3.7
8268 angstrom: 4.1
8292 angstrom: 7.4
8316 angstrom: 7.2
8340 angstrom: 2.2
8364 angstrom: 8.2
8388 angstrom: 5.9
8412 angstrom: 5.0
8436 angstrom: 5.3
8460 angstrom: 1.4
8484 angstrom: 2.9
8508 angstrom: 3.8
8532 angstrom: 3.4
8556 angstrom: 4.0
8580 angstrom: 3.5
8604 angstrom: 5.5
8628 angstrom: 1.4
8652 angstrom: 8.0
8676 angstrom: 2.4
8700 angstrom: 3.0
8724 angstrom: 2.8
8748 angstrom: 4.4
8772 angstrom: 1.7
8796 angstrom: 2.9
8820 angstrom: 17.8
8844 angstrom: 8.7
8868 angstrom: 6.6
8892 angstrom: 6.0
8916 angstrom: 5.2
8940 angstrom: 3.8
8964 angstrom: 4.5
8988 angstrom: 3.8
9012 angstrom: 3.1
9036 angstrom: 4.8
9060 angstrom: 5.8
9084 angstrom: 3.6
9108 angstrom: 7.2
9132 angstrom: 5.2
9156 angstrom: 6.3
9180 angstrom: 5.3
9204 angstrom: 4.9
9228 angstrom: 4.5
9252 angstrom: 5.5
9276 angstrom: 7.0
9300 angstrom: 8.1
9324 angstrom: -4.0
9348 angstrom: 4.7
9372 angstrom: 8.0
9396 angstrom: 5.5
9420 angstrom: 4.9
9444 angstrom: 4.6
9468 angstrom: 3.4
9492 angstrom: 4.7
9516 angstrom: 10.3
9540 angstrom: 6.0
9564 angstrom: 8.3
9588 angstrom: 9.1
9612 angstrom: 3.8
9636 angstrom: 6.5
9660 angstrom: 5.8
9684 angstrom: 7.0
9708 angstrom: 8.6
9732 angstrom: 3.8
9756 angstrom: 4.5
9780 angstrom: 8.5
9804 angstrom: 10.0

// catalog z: 1.368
